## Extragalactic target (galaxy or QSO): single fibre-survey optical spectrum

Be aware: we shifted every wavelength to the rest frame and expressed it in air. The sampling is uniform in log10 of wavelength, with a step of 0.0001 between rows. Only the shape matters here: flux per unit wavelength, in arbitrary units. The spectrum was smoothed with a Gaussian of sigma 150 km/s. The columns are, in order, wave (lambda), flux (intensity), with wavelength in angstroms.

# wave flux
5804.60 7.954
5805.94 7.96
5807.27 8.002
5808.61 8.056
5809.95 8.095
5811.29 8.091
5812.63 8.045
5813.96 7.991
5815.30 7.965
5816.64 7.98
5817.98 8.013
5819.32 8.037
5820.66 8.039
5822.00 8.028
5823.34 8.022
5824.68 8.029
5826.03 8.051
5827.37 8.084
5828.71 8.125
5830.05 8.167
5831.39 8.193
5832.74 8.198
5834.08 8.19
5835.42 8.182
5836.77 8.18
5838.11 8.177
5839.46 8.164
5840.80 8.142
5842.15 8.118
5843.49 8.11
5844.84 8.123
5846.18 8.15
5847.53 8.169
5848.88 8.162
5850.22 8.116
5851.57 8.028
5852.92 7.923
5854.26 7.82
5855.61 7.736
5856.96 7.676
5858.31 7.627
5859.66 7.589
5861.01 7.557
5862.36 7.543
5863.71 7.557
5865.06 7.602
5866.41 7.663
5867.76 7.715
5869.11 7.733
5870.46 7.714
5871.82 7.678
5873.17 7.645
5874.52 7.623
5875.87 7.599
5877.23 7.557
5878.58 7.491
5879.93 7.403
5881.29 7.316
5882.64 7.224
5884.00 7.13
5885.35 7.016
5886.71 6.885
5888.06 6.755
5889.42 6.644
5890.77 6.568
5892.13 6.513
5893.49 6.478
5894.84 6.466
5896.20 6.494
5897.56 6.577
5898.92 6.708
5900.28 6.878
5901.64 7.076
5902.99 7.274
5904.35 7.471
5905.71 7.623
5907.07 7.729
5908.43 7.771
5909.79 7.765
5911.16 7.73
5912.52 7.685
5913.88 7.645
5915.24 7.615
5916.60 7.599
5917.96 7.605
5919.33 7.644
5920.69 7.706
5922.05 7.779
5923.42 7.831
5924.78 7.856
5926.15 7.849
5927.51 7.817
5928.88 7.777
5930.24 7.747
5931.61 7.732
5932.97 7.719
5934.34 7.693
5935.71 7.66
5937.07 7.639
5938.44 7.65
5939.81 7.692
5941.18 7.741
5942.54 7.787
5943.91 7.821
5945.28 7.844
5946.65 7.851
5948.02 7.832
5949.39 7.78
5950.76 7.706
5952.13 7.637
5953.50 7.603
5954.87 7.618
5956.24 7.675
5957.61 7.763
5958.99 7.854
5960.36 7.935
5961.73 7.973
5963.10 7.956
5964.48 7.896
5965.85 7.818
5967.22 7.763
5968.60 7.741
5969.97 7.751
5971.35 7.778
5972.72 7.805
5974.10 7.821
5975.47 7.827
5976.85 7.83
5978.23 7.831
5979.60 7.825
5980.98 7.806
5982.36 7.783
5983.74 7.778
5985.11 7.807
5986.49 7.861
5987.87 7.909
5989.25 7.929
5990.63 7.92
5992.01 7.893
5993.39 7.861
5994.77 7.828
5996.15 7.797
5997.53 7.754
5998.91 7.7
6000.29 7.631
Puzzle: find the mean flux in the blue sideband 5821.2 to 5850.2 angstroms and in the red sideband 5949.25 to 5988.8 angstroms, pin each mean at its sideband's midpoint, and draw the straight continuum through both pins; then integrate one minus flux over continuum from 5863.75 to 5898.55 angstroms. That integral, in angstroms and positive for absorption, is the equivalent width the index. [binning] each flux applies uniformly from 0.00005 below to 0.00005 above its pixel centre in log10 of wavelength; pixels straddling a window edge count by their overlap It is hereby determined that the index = 3.6 angstroms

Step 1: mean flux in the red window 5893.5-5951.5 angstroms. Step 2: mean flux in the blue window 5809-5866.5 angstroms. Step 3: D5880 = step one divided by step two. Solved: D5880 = 0.95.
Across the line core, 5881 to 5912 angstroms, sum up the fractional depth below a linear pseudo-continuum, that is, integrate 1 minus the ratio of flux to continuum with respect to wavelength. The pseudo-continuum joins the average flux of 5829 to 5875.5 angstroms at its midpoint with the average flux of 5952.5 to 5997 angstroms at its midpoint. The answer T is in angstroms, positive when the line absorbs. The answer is 3.3 angstroms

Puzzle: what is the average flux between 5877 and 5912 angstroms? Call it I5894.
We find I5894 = 7.09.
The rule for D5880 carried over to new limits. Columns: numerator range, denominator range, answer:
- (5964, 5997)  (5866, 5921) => 1.07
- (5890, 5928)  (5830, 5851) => 0.90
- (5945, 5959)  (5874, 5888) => 1.06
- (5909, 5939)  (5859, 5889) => 1.04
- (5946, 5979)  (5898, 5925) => 1.03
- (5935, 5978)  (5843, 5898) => 1.04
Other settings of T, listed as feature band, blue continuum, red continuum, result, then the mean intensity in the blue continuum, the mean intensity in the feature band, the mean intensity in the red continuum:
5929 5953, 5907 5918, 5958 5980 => 0.1 angstroms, 7.69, 7.74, 7.84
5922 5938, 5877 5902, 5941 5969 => -0.7 angstroms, 6.89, 7.75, 7.79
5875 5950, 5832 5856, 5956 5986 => 4.8 angstroms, 8.1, 7.43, 7.82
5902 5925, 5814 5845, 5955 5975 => 0.8 angstroms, 8.1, 7.66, 7.82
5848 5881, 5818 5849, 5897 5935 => 0.9 angstroms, 8.12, 7.7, 7.57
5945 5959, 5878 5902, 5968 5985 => -0.4 angstroms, 6.86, 7.73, 7.8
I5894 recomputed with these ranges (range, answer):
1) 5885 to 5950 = 7.44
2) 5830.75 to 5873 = 7.92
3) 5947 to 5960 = 7.73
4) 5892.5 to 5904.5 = 6.79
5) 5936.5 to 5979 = 7.78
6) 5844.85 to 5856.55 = 8.01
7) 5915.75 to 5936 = 7.73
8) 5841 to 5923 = 7.48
